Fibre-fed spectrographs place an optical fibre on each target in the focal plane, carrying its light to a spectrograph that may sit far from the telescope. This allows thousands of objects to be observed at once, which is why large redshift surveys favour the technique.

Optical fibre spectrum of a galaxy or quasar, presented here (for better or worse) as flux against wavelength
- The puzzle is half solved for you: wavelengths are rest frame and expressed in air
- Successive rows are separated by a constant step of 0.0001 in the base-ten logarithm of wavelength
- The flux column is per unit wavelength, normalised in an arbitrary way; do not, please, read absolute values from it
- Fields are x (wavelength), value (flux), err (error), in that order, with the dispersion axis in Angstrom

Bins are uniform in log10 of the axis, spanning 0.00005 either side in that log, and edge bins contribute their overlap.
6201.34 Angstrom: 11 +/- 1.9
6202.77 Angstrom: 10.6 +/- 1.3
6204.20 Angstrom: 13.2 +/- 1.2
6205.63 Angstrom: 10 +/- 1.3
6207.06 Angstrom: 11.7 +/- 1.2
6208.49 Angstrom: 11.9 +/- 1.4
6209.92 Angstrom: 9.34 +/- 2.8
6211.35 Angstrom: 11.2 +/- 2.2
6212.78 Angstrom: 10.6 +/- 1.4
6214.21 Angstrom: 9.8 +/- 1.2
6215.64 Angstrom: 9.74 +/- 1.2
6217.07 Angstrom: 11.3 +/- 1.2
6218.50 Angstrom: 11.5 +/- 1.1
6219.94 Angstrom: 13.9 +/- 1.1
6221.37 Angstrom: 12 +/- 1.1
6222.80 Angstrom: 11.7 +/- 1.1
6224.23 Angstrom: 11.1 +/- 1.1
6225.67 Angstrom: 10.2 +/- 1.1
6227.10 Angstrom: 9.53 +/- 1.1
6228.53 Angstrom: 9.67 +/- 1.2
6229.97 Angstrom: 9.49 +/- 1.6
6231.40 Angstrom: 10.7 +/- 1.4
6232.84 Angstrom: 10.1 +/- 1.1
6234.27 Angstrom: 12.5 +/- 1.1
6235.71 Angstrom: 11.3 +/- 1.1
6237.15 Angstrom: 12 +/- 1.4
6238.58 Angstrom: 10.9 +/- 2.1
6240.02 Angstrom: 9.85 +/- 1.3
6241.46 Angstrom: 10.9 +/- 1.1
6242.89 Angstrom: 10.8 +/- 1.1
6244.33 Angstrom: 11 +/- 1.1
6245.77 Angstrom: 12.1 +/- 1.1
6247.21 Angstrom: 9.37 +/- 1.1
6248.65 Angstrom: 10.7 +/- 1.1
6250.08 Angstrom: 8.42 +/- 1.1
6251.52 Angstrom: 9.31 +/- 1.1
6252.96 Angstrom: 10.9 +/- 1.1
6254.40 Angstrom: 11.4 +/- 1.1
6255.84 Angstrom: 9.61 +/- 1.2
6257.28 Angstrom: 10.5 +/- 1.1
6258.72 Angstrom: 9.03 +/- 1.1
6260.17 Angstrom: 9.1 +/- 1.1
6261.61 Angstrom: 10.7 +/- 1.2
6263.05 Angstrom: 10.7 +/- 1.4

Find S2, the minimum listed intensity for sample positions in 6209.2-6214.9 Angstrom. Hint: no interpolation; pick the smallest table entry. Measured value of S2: 9.34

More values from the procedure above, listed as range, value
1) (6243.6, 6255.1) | 8.42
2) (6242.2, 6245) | 10.8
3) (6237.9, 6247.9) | 9.37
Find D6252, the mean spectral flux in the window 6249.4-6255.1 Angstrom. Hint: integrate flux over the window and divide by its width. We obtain 10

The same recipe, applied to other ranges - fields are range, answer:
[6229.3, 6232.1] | 10.1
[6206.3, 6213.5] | 10.9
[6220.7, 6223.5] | 11.9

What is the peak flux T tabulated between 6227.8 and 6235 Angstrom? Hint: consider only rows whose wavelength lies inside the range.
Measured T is 12.5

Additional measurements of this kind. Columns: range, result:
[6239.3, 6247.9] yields 12.1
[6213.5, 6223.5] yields 13.9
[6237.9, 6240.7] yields 10.9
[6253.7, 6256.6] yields 11.4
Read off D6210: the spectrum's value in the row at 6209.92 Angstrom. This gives 9.34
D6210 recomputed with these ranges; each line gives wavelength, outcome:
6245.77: 12.1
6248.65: 10.7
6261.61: 10.7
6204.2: 13.2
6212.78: 10.6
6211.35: 11.2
